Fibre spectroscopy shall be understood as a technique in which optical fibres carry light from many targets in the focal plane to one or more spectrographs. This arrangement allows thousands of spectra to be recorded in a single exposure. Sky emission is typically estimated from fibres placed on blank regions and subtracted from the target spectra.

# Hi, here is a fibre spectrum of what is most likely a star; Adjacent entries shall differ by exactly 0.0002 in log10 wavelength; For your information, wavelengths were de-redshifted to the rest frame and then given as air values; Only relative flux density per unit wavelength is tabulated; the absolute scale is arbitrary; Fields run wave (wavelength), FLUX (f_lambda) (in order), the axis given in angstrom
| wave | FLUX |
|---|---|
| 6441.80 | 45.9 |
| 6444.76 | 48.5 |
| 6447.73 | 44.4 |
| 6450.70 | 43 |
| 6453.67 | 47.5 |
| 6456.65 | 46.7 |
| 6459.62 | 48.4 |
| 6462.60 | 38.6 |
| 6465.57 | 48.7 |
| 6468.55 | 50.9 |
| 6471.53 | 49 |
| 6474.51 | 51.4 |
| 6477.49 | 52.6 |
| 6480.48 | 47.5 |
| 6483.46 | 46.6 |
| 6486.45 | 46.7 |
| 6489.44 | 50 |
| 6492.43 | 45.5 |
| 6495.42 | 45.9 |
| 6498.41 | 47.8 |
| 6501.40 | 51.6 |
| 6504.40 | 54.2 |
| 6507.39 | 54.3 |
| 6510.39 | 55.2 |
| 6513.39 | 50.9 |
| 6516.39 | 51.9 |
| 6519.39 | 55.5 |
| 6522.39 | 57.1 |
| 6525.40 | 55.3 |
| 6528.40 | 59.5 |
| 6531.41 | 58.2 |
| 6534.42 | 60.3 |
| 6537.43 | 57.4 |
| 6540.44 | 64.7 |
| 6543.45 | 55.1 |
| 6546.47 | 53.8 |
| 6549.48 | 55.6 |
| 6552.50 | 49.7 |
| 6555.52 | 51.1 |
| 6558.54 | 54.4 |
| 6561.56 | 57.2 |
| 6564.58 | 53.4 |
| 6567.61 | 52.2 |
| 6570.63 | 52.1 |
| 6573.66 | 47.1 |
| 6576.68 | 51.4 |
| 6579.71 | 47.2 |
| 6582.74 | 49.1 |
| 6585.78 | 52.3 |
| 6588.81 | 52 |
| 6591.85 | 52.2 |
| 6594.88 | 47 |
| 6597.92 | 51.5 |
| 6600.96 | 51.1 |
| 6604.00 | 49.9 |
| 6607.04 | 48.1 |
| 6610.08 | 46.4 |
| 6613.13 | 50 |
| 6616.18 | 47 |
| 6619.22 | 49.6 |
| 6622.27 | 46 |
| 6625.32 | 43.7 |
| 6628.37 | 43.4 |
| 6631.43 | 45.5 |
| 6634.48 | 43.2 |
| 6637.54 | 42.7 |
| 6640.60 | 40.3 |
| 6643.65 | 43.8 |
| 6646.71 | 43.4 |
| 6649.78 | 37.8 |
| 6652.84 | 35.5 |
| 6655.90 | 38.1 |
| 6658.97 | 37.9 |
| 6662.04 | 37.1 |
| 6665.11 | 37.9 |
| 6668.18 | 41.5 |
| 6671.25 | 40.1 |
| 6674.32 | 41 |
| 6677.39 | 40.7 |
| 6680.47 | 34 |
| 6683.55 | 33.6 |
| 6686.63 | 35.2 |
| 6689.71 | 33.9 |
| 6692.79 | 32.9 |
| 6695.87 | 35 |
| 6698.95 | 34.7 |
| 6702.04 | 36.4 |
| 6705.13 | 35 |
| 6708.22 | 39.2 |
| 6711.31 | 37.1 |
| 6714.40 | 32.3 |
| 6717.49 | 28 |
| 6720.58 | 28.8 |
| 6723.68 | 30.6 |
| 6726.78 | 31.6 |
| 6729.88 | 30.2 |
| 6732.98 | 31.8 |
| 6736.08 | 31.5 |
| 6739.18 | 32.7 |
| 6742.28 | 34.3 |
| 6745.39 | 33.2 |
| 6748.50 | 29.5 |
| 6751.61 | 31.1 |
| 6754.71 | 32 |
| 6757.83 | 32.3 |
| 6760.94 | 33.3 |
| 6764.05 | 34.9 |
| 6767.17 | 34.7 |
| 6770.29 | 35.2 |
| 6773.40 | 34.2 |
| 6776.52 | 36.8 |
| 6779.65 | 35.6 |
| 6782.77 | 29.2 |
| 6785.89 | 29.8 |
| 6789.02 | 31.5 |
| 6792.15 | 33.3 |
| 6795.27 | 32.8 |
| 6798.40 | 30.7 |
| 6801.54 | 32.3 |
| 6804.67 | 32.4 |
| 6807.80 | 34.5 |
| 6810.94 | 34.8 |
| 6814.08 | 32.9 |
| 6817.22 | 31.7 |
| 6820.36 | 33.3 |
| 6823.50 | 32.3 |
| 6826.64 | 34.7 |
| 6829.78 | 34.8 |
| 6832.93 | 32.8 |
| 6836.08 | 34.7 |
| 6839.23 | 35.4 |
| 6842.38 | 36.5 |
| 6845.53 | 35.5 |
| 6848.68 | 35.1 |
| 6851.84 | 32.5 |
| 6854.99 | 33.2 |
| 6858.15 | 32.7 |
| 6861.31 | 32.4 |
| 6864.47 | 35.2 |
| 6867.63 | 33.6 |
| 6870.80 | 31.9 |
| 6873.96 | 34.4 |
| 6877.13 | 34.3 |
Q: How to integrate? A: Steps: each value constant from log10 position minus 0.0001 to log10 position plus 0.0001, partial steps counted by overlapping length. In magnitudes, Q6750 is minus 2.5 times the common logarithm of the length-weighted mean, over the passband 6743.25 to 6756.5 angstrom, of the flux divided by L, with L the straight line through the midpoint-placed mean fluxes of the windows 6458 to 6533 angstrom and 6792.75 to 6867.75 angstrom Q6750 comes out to 0.19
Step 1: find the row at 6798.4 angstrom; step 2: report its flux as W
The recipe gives 30.7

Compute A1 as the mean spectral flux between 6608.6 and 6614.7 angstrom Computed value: 48.1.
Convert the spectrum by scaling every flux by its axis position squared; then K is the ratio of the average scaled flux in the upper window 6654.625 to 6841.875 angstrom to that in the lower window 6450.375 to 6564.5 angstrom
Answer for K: 0.70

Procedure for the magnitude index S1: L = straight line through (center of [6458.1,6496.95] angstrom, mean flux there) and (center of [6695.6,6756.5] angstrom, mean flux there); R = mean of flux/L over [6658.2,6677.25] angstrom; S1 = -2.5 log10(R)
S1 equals -0.092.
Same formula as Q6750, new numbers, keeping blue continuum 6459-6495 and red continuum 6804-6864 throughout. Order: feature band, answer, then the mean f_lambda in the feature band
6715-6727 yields 0.274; 29.7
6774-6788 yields 0.097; 32.9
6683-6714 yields 0.115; 35.2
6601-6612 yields -0.138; 48.6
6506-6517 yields -0.144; 53.1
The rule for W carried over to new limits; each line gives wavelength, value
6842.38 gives 36.5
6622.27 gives 46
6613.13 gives 50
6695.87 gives 35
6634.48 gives 43.2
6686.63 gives 35.2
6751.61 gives 31.1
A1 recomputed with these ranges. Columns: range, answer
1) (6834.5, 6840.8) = 35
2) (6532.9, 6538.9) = 58.8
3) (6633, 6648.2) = 42.7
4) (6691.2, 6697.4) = 34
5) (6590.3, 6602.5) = 50.4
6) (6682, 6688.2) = 34.4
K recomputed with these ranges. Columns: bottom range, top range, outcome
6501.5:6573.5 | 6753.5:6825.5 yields 0.65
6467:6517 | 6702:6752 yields 0.70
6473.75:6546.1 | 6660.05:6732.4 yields 0.70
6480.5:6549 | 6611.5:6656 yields 0.84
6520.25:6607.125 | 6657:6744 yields 0.68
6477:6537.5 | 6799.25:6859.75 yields 0.71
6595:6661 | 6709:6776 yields 0.76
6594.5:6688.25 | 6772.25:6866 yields 0.83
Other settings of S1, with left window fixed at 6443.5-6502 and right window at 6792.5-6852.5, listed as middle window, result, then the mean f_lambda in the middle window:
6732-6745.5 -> 0.13 mag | 32.7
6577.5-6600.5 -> -0.17 mag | 50.3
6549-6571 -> -0.20 mag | 53.2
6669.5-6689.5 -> 0.06 mag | 37.2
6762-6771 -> 0.03 mag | 34.8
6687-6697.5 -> 0.14 mag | 34.1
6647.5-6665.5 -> 0.07 mag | 37.6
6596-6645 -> -0.12 mag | 46.4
